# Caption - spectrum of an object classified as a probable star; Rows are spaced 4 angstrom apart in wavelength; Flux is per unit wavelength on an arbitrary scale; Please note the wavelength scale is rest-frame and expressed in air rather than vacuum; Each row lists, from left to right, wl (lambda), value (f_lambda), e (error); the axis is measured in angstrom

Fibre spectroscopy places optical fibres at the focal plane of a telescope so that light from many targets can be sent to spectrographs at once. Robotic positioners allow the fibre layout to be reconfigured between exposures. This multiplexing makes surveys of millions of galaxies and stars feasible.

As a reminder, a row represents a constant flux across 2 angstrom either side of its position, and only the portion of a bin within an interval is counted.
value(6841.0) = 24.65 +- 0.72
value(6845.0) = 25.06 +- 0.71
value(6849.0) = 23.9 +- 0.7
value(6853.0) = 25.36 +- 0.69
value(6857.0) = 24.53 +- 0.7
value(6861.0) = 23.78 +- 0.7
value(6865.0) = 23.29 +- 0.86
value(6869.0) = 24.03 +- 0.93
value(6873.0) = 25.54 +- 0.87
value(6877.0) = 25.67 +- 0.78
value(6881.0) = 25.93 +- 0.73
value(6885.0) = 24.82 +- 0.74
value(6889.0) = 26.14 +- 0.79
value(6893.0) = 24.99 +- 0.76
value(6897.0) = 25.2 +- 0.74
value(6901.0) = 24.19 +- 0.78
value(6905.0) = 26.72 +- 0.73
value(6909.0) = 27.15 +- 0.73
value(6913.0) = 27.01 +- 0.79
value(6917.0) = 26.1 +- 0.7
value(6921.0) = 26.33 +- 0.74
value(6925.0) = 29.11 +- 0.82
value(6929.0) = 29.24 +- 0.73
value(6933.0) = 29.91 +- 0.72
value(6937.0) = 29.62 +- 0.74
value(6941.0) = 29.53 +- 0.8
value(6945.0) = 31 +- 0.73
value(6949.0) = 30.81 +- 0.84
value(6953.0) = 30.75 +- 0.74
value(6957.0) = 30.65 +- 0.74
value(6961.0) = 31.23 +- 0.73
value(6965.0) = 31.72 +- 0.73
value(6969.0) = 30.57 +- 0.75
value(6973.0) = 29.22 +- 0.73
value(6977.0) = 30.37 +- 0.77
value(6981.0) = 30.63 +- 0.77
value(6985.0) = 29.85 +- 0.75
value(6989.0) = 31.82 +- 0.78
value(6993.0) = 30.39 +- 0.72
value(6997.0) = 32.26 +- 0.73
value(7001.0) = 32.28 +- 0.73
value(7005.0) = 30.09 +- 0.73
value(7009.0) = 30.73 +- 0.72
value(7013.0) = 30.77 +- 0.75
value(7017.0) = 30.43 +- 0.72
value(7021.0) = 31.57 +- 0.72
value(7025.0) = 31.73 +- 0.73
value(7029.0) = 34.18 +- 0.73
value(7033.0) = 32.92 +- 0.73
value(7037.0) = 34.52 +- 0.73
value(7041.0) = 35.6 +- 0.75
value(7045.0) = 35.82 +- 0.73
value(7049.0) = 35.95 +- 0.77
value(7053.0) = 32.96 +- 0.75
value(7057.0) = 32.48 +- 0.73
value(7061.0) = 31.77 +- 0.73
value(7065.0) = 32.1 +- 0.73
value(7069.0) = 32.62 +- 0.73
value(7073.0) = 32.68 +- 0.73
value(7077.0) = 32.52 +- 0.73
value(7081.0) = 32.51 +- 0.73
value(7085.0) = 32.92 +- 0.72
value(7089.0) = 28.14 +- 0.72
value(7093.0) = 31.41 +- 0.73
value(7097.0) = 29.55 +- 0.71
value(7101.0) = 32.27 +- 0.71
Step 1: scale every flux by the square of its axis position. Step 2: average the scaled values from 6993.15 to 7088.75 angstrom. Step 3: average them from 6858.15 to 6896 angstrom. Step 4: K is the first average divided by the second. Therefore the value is 1.37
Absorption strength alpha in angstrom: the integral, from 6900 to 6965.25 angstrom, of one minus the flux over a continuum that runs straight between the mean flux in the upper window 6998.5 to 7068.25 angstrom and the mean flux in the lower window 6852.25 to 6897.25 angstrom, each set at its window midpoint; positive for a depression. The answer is -2.57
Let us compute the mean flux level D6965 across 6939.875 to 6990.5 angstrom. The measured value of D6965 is 30.6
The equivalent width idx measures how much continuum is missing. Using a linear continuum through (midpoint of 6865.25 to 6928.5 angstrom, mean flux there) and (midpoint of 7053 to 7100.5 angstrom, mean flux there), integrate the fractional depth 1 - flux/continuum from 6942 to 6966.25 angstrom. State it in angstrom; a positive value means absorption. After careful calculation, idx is -2.75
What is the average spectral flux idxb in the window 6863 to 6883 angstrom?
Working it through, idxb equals 24.9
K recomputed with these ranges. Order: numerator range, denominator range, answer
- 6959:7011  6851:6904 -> 1.28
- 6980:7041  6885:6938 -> 1.21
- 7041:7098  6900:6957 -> 1.19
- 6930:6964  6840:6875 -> 1.28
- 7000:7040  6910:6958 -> 1.13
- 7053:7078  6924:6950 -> 1.12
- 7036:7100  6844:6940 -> 1.32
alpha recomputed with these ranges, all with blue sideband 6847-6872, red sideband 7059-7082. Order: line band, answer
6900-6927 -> -0.5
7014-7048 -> -2.8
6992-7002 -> -0.7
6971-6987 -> -0.7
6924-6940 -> -1.5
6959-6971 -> -1.2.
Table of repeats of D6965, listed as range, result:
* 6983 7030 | 31.3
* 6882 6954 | 27.6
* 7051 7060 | 32.6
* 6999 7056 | 32.8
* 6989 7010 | 31.2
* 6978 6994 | 30.7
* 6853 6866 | 24.1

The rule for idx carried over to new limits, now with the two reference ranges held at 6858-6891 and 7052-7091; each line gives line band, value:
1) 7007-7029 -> -0.9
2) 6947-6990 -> -3.6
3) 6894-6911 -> 0.1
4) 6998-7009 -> -0.6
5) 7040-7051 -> -1.7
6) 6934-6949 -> -1.5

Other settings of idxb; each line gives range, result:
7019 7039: 33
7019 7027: 31.6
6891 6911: 25.6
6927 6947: 29.9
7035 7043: 35.1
